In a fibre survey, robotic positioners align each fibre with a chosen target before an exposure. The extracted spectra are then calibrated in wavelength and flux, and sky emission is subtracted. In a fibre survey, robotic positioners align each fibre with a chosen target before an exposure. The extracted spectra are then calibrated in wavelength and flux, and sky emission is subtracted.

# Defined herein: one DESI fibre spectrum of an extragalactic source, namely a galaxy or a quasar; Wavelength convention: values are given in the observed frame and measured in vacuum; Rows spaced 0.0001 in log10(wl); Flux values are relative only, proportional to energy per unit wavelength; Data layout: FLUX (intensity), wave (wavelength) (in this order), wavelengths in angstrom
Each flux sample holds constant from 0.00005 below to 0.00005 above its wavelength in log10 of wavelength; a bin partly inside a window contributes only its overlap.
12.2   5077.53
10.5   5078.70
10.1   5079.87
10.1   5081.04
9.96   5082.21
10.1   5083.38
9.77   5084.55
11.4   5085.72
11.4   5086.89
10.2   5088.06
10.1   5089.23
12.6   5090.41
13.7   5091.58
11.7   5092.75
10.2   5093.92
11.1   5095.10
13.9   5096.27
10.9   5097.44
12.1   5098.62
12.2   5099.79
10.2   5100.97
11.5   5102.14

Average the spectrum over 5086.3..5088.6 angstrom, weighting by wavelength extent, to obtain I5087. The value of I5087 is 10.8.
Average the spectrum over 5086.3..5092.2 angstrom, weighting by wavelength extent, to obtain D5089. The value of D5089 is 11.6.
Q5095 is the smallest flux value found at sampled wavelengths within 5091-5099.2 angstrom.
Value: 10.2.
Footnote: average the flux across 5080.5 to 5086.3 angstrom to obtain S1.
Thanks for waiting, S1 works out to 10.3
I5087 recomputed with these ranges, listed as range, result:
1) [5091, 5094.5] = 11.9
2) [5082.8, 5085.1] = 9.94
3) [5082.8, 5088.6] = 10.6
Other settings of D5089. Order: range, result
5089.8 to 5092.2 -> 13.1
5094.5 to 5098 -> 12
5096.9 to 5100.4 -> 11.7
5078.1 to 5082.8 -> 10.2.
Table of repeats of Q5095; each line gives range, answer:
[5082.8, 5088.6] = 9.77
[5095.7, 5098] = 10.9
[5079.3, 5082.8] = 9.96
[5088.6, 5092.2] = 10.1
